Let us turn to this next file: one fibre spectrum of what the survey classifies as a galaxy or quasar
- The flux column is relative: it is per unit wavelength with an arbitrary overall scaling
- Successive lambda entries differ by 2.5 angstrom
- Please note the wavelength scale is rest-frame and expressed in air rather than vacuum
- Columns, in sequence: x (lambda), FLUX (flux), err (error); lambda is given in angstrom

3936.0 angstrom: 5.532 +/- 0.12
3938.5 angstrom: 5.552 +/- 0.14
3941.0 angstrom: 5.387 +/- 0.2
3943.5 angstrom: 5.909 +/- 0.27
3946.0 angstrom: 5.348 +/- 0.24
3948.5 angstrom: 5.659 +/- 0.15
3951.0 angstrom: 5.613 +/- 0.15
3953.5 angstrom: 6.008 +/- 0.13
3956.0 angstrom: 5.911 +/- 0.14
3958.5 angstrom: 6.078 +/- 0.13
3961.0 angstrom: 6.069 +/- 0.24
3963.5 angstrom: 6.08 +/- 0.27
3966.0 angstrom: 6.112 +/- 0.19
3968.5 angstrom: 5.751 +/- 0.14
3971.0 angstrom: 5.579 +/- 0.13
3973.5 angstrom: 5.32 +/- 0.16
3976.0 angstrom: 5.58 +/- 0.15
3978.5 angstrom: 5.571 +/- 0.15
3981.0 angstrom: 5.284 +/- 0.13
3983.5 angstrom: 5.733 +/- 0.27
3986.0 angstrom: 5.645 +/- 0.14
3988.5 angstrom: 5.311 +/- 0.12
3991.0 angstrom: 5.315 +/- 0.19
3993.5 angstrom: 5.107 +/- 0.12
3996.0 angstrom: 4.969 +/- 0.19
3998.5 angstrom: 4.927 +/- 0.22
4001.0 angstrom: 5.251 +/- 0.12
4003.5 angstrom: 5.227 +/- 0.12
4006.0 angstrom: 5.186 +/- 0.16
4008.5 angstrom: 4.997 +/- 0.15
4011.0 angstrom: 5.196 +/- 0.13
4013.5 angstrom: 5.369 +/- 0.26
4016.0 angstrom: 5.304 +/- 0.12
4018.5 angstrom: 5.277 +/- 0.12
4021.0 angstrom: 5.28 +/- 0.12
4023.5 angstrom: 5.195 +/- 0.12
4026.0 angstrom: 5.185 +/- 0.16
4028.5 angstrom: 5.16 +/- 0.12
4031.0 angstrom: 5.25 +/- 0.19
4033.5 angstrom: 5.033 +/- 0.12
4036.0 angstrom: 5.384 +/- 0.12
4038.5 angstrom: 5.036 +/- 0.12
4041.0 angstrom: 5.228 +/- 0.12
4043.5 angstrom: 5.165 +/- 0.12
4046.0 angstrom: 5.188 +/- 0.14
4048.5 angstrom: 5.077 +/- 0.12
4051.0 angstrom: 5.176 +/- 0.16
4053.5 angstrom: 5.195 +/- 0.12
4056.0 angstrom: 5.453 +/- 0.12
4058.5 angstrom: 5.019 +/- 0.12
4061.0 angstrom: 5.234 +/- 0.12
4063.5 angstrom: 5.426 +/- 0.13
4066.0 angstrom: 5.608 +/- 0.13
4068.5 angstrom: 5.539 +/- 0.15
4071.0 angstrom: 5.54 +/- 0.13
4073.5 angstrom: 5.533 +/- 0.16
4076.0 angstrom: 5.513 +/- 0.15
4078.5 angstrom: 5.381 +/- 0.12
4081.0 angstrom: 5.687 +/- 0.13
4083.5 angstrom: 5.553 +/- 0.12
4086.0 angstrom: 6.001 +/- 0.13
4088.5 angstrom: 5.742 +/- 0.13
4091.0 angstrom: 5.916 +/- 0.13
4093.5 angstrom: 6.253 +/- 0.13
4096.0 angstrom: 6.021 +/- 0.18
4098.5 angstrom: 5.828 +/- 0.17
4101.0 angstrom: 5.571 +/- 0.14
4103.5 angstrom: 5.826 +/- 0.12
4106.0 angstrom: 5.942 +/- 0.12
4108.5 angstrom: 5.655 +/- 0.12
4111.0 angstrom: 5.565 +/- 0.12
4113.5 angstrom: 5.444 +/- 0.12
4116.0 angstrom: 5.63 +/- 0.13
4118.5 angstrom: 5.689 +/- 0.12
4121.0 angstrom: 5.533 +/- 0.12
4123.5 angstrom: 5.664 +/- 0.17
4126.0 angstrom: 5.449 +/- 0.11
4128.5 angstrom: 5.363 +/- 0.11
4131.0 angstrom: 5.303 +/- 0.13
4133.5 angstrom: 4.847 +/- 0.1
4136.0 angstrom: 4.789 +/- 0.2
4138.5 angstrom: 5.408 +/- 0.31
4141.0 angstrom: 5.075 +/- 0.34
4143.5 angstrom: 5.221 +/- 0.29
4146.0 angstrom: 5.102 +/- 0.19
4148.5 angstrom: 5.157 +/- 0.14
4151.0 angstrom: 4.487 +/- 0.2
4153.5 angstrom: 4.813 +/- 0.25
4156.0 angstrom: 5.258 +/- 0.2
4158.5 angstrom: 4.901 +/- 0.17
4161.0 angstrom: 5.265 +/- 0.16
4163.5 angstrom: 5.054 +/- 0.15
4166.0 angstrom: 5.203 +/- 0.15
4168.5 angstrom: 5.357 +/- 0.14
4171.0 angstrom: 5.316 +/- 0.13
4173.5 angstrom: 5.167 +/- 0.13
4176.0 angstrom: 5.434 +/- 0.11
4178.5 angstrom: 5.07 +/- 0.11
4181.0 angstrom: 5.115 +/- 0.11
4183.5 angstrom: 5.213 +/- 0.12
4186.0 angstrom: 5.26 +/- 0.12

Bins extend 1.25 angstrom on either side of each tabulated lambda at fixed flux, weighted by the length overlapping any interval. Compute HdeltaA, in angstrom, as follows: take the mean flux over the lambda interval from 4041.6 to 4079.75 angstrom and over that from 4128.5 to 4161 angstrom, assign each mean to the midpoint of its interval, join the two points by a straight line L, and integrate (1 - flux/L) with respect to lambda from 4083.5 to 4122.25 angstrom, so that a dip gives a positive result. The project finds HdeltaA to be -4.3 angstrom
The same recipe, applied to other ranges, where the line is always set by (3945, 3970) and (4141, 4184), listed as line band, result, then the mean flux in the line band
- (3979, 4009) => 2.48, 5.26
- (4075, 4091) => -0.77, 5.67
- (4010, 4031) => 1.45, 5.25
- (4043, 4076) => 0.99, 5.33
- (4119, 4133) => -0.50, 5.44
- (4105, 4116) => -0.69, 5.64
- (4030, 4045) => 1.06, 5.18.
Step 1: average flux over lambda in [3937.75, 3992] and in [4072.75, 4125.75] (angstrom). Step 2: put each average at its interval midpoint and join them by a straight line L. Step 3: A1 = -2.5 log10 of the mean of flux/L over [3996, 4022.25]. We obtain 0.10 mag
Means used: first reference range 5.68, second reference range 5.71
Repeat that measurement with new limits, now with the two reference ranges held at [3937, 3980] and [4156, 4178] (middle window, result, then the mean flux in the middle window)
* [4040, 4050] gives 0.07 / 5.16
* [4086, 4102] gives -0.10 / 5.9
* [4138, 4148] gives 0.02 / 5.18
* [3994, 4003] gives 0.11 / 5.07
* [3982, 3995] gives 0.05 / 5.41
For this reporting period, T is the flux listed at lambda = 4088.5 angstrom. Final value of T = 5.742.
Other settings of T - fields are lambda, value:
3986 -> 5.645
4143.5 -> 5.221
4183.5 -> 5.213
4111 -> 5.565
